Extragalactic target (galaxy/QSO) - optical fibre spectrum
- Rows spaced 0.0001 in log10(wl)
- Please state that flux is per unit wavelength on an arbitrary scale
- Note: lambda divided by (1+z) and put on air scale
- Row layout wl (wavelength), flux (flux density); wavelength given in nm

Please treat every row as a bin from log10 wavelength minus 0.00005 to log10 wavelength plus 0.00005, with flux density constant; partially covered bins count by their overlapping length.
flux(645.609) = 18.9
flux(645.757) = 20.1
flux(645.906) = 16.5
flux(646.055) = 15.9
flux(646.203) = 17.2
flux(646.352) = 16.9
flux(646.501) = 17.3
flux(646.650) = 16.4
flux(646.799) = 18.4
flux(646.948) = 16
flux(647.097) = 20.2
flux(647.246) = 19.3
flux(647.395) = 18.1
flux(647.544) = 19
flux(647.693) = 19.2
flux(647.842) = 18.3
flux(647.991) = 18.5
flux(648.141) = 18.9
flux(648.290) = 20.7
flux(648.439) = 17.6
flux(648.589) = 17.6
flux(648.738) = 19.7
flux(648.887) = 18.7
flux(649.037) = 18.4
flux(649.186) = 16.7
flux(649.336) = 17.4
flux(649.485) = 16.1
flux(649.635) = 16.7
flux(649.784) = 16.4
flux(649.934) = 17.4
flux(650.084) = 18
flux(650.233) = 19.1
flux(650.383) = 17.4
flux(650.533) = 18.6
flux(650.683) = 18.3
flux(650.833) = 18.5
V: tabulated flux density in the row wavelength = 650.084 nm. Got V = 18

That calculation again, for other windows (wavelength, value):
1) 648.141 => 18.9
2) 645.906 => 16.5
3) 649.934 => 17.4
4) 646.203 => 17.2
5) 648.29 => 20.7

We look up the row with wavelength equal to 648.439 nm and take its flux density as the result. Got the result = 17.6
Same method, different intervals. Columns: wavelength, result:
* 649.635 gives 16.7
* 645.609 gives 18.9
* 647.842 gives 18.3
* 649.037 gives 18.4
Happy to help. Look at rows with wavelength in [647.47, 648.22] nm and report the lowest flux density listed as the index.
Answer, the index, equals 18.3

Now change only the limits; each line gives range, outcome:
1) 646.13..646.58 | 16.9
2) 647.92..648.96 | 17.6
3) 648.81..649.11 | 18.4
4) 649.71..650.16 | 16.4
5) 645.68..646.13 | 15.9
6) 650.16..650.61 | 17.4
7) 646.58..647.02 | 16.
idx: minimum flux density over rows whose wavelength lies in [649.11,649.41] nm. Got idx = 16.7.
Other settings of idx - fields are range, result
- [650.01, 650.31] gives 18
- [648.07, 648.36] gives 18.9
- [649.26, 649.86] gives 16.1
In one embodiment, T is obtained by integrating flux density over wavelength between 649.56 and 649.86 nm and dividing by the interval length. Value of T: 16.6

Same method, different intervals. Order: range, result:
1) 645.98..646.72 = 16.7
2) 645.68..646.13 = 17.5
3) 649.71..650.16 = 17.3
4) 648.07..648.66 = 18.7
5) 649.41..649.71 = 16.4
